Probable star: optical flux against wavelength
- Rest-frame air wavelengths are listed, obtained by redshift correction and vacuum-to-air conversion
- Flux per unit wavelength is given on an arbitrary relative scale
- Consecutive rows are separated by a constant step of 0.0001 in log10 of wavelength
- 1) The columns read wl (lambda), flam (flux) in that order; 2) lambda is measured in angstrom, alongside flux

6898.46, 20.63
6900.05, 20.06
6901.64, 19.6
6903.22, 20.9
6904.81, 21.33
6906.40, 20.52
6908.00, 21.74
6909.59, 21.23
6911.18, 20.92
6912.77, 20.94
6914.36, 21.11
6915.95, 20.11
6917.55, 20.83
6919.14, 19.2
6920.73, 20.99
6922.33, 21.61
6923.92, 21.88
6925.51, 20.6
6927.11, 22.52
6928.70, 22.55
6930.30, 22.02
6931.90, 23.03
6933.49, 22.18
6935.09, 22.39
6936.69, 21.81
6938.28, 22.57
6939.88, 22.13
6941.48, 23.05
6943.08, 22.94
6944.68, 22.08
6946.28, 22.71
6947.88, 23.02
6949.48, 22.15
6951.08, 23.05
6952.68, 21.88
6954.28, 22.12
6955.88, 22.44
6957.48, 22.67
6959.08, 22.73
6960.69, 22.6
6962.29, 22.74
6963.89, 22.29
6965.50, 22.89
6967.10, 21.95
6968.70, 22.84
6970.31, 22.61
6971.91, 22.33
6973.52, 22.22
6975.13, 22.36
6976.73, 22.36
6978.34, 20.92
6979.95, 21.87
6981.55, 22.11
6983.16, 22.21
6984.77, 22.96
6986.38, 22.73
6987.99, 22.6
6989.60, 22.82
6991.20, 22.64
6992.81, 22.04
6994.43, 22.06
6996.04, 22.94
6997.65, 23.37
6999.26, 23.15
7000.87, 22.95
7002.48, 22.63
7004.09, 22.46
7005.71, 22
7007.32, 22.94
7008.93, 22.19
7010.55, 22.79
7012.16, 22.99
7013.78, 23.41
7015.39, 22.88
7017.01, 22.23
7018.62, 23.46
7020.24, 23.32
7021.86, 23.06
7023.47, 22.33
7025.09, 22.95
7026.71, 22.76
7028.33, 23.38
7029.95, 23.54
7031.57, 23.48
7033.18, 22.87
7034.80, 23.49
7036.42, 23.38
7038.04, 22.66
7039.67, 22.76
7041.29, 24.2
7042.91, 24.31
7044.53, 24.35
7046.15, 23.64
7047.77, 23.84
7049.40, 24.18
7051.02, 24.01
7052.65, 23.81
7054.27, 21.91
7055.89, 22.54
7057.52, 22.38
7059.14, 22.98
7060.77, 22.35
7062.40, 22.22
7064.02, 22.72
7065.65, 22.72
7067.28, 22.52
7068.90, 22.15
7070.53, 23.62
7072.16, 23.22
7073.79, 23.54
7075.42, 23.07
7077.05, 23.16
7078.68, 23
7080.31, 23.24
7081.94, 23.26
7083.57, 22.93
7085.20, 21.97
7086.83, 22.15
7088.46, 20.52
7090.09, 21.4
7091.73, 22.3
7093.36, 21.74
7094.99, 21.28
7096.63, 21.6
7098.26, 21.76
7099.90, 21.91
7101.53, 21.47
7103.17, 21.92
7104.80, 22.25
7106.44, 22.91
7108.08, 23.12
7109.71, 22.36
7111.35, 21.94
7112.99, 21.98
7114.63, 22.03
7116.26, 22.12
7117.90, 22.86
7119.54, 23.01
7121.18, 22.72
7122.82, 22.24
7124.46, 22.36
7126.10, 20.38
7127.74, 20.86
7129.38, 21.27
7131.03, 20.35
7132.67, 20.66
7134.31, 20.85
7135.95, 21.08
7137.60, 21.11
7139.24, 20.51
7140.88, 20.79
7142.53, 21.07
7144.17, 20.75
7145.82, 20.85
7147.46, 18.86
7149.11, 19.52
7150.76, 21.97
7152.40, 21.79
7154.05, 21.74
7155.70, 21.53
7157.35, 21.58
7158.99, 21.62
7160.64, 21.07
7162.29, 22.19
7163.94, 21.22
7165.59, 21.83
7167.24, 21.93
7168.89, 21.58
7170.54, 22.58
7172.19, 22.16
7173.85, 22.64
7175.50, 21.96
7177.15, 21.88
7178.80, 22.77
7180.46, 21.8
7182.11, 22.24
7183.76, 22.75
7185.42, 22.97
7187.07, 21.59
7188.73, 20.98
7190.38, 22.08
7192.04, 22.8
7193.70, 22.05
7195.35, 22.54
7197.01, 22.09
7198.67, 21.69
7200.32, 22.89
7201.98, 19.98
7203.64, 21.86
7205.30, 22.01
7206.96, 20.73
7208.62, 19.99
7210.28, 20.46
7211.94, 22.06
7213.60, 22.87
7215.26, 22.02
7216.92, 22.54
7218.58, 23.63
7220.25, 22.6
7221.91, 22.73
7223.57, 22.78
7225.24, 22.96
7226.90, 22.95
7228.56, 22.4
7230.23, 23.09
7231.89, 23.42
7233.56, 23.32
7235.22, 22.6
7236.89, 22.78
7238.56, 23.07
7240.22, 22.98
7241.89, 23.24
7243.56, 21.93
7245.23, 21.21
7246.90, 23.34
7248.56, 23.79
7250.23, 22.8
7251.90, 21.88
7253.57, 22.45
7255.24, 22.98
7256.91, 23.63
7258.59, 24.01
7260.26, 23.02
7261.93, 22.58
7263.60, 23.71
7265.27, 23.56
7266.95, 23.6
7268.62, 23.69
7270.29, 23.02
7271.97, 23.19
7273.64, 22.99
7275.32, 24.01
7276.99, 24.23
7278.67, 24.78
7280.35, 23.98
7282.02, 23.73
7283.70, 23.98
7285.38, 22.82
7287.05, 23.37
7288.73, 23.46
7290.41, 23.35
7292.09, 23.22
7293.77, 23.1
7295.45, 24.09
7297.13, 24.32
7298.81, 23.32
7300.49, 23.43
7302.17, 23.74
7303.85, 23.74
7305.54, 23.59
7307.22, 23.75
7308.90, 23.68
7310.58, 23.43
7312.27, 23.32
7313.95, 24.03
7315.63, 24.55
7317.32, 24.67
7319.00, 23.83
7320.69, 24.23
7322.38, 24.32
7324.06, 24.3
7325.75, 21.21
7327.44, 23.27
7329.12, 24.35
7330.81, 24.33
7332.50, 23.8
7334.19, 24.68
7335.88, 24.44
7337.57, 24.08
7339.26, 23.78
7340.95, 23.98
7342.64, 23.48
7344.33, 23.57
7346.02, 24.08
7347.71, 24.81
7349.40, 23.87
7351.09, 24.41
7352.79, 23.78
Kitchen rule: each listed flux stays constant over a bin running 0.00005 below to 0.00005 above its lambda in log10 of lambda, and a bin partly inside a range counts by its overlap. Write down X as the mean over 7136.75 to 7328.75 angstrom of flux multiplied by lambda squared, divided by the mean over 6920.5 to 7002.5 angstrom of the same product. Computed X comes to 1.09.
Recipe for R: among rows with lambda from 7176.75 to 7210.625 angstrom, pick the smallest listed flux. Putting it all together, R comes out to 19.98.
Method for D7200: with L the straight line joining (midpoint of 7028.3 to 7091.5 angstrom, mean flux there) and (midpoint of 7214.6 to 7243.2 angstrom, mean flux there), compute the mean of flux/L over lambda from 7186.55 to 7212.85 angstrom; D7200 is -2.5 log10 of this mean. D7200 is 0.06 mag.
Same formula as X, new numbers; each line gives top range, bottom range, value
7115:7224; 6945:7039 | 1.01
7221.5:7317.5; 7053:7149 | 1.11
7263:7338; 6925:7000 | 1.16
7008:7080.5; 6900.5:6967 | 1.09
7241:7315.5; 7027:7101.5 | 1.09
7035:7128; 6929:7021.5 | 1.03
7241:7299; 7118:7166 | 1.14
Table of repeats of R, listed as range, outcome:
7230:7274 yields 21.21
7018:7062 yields 21.91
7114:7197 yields 18.86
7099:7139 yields 20.35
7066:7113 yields 20.52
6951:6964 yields 21.88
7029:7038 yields 22.87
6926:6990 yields 20.92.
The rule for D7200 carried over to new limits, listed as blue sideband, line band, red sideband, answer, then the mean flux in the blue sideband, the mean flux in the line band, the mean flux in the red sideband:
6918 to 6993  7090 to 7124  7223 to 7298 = 0.03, 22.3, 22.2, 23.2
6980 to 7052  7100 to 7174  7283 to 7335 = 0.08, 23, 21.6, 23.7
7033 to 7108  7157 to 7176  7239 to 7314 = 0.06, 22.7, 21.9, 23.4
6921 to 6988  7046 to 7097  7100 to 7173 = -0.04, 22.3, 22.7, 21.6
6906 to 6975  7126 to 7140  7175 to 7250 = 0.07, 22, 20.8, 22.3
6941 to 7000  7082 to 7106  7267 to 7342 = 0.05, 22.5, 21.9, 23.8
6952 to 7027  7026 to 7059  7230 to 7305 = -0.03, 22.6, 23.4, 23.3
